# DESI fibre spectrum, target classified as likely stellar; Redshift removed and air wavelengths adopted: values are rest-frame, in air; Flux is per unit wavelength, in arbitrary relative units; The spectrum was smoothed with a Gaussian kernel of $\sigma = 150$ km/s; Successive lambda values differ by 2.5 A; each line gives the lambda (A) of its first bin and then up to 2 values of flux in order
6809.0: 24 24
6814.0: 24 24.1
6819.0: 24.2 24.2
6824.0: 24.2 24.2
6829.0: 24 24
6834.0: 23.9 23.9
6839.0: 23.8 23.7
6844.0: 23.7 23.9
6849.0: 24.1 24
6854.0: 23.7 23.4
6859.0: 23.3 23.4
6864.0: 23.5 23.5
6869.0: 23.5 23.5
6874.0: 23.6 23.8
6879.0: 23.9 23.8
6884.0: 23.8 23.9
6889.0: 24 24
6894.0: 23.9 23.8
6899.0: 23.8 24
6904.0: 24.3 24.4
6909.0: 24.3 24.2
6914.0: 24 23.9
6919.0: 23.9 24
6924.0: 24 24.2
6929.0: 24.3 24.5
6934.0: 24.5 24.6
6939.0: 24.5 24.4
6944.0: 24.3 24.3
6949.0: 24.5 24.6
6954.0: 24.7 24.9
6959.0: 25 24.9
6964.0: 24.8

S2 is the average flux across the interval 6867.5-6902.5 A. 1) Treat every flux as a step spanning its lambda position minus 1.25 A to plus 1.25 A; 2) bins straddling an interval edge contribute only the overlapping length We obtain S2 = 23.8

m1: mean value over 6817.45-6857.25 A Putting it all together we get 23.9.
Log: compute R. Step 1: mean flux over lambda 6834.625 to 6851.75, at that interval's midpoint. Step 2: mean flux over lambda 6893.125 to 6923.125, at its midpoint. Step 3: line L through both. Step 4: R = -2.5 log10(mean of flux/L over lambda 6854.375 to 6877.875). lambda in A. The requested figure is 0.02 mag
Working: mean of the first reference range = 23.9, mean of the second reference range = 24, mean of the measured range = 23.5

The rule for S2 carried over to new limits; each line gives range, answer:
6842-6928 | 23.9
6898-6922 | 24.1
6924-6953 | 24.4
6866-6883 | 23.7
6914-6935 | 24.1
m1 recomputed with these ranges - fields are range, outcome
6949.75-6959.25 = 24.8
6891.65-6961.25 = 24.3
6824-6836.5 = 24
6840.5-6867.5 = 23.7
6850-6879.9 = 23.6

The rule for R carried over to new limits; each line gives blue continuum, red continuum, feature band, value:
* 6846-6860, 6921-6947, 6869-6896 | 0.007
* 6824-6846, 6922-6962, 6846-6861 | 0.014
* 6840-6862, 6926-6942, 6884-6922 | 0.006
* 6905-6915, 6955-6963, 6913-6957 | 0.011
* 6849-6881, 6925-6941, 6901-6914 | -0.005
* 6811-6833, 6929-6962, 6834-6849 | 0.015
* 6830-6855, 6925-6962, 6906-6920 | 0.010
